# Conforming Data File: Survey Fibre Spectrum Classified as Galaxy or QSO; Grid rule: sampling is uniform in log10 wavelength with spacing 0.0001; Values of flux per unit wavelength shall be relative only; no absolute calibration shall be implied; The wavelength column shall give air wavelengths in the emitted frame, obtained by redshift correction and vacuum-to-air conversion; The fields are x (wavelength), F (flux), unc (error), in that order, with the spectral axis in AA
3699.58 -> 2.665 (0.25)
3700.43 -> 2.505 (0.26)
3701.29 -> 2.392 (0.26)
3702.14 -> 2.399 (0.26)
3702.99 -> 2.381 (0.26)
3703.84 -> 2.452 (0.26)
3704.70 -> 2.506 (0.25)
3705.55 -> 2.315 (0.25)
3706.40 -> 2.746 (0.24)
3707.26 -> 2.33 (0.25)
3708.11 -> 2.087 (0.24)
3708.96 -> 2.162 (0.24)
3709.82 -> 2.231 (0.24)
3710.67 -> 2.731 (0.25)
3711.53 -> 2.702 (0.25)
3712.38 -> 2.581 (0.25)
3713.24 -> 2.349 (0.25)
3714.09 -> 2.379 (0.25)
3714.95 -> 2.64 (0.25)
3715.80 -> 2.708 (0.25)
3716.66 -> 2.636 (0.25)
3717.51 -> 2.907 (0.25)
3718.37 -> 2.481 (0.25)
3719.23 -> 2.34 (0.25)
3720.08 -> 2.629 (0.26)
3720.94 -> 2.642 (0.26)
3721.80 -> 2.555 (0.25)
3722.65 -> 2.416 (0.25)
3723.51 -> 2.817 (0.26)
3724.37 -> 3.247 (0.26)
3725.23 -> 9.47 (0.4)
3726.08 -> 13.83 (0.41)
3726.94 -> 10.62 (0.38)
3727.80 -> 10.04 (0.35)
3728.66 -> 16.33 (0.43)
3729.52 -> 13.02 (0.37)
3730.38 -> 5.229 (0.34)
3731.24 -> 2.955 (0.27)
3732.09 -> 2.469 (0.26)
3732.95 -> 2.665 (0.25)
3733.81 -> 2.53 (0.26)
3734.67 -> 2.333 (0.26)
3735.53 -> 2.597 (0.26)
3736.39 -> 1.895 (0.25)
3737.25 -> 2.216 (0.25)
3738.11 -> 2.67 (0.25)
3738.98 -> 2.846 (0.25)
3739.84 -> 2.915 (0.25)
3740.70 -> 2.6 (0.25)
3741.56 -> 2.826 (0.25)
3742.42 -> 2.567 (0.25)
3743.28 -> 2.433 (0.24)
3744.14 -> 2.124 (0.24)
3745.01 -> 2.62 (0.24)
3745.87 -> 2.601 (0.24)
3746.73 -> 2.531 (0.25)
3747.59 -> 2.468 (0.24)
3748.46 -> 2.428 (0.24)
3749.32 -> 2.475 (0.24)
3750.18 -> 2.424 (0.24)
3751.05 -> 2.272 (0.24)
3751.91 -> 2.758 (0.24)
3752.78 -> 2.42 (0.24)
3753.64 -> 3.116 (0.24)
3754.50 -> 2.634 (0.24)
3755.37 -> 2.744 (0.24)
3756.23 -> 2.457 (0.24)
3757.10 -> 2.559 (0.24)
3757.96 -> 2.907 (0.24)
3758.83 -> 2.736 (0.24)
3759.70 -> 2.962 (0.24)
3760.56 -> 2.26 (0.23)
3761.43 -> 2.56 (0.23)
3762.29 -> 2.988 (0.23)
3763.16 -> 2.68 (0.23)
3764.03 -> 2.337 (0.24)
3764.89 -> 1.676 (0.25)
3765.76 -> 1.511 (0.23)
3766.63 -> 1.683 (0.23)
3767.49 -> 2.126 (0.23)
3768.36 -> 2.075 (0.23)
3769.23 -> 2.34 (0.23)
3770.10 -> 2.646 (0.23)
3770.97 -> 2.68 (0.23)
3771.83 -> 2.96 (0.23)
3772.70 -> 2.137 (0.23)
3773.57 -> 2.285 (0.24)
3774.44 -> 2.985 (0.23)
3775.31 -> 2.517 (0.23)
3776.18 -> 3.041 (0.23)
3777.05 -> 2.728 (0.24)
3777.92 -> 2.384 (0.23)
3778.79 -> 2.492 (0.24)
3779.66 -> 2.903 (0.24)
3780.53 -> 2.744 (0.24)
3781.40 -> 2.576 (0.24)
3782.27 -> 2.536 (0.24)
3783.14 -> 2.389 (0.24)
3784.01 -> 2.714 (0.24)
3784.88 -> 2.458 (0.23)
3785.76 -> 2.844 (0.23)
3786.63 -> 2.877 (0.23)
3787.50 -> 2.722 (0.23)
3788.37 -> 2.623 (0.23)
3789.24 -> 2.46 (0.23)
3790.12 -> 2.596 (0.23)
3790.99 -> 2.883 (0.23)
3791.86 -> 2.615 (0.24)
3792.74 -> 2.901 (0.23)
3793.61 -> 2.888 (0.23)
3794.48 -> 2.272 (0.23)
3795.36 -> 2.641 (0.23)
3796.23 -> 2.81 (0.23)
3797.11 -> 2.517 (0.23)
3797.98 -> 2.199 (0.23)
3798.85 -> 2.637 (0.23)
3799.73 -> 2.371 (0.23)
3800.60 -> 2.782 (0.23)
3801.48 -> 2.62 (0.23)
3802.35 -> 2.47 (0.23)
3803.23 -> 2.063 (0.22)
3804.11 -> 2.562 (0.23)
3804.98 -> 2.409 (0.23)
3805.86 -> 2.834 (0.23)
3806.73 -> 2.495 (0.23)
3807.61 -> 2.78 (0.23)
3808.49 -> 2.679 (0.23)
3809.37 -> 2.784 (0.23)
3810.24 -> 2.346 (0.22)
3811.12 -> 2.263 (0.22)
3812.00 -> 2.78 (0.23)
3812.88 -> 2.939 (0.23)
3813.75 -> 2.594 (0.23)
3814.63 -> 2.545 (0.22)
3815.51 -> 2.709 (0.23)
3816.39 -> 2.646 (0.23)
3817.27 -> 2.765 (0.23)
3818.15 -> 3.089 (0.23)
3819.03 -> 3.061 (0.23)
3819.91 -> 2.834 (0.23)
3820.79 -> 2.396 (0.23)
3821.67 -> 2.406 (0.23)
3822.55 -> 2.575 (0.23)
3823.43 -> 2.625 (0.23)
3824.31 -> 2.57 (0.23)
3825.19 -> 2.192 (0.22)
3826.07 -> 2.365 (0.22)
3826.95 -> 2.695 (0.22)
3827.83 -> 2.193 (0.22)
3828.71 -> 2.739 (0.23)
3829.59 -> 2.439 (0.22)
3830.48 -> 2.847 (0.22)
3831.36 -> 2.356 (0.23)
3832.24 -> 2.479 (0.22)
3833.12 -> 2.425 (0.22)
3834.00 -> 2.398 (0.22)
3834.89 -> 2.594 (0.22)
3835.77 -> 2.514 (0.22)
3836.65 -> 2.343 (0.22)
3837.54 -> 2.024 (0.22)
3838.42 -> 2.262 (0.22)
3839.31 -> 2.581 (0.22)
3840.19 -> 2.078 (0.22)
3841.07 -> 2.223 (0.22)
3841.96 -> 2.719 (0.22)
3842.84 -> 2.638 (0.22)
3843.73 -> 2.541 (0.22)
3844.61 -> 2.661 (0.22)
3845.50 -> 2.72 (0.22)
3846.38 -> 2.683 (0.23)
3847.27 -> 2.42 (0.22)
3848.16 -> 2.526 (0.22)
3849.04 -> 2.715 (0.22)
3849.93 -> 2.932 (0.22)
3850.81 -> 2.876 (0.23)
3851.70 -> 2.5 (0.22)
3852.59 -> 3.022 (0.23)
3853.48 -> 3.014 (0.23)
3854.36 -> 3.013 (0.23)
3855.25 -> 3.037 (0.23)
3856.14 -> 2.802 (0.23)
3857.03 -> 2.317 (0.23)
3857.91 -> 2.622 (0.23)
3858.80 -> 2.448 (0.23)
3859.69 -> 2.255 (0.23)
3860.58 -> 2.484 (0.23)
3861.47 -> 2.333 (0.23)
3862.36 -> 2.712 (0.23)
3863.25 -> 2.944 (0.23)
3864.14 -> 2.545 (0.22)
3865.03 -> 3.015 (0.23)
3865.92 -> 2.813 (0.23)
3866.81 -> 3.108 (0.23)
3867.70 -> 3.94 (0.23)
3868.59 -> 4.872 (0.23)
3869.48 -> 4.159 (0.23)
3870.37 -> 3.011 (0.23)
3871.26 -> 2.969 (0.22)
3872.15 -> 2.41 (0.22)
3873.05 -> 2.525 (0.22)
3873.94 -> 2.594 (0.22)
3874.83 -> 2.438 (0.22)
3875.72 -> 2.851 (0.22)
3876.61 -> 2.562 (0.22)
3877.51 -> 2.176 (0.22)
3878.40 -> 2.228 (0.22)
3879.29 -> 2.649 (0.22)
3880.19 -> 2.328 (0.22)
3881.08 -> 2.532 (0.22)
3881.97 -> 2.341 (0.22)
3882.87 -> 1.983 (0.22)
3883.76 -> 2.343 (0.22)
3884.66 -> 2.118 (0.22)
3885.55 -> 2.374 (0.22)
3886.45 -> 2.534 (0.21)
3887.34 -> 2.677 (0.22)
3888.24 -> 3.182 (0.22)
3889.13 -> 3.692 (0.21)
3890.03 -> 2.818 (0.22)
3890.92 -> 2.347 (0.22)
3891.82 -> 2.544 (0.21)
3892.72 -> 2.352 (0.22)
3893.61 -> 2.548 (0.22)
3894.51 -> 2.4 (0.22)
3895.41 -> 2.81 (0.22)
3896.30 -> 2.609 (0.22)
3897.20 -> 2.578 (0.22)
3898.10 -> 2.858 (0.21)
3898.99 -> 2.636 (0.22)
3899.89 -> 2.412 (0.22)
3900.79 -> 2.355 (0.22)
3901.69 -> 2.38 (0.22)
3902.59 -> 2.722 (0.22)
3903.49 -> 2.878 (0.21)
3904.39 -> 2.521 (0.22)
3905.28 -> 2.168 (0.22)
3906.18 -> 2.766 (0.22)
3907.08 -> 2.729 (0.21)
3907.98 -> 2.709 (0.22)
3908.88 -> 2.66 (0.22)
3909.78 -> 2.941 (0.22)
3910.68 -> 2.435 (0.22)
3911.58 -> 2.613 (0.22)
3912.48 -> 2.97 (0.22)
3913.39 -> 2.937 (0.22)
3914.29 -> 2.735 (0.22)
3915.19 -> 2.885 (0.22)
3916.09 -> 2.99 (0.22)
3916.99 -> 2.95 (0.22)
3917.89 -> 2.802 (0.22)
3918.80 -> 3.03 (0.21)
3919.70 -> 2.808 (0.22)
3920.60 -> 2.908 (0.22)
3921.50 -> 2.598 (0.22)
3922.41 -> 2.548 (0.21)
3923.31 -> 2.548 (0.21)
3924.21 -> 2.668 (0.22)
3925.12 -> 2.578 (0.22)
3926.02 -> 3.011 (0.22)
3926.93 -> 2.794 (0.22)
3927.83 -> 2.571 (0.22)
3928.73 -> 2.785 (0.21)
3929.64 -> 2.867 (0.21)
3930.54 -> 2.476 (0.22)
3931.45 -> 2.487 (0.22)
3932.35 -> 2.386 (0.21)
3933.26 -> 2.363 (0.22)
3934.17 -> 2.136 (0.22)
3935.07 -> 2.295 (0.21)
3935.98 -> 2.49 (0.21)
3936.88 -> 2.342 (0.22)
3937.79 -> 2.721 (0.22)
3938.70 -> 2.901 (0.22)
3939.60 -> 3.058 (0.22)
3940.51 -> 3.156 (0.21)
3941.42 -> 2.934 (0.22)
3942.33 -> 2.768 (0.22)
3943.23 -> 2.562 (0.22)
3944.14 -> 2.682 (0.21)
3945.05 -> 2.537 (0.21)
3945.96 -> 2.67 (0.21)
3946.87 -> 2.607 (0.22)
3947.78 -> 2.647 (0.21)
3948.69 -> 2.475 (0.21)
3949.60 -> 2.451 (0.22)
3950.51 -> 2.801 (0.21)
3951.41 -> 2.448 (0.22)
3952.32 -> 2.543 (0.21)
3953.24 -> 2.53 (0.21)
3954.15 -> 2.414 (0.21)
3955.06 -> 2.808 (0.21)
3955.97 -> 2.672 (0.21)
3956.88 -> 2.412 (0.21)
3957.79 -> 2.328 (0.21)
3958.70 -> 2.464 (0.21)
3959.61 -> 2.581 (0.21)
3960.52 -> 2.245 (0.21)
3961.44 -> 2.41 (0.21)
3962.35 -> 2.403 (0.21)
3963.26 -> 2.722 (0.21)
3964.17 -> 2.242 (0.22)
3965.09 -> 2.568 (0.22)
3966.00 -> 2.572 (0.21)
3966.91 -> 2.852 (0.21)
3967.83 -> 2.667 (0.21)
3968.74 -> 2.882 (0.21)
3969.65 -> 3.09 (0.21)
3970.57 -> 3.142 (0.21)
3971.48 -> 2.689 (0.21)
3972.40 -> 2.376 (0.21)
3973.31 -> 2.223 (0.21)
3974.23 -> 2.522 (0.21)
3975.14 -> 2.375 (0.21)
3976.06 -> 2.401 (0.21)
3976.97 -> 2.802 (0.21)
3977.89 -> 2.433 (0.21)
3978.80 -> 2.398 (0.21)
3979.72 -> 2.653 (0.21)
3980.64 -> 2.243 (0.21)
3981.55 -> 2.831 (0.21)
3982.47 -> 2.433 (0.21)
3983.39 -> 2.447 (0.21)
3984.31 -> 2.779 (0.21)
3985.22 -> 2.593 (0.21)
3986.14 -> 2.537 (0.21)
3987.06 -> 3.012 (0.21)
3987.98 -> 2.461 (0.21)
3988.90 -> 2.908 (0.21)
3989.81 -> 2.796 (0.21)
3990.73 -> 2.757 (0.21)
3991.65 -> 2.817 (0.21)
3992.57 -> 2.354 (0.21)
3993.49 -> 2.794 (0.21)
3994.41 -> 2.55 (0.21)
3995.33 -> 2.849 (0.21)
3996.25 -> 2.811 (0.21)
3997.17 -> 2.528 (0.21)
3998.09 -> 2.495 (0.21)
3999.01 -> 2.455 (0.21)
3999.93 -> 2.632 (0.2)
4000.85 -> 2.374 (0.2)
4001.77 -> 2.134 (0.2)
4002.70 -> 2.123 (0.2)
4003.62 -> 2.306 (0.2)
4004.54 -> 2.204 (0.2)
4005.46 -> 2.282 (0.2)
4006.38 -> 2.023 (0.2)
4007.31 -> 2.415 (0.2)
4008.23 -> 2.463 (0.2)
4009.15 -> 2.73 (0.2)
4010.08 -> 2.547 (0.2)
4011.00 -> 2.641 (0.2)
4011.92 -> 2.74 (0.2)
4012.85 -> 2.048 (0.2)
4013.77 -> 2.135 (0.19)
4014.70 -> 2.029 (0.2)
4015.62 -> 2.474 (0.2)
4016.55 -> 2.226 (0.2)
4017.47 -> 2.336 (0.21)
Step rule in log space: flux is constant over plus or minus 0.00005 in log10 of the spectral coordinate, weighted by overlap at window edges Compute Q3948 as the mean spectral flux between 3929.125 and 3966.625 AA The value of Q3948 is 2.57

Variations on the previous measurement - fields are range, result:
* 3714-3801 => 3.16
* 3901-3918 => 2.72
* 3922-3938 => 2.56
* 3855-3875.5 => 2.88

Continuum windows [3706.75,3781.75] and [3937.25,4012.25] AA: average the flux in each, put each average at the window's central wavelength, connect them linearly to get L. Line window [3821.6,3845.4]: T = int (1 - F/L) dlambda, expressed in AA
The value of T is 4.1 AA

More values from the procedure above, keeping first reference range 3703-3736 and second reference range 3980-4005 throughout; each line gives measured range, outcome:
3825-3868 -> 9.9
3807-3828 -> 5.6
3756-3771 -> 5.8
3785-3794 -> 2.4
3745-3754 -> 3.2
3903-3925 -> 2.0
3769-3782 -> 4.0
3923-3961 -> 3.4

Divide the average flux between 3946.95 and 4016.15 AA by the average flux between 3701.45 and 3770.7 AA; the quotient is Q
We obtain 0.78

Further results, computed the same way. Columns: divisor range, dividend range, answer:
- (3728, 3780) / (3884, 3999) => 0.88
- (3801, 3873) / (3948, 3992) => 0.97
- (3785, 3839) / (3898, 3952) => 1.03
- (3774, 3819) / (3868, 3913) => 1.01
